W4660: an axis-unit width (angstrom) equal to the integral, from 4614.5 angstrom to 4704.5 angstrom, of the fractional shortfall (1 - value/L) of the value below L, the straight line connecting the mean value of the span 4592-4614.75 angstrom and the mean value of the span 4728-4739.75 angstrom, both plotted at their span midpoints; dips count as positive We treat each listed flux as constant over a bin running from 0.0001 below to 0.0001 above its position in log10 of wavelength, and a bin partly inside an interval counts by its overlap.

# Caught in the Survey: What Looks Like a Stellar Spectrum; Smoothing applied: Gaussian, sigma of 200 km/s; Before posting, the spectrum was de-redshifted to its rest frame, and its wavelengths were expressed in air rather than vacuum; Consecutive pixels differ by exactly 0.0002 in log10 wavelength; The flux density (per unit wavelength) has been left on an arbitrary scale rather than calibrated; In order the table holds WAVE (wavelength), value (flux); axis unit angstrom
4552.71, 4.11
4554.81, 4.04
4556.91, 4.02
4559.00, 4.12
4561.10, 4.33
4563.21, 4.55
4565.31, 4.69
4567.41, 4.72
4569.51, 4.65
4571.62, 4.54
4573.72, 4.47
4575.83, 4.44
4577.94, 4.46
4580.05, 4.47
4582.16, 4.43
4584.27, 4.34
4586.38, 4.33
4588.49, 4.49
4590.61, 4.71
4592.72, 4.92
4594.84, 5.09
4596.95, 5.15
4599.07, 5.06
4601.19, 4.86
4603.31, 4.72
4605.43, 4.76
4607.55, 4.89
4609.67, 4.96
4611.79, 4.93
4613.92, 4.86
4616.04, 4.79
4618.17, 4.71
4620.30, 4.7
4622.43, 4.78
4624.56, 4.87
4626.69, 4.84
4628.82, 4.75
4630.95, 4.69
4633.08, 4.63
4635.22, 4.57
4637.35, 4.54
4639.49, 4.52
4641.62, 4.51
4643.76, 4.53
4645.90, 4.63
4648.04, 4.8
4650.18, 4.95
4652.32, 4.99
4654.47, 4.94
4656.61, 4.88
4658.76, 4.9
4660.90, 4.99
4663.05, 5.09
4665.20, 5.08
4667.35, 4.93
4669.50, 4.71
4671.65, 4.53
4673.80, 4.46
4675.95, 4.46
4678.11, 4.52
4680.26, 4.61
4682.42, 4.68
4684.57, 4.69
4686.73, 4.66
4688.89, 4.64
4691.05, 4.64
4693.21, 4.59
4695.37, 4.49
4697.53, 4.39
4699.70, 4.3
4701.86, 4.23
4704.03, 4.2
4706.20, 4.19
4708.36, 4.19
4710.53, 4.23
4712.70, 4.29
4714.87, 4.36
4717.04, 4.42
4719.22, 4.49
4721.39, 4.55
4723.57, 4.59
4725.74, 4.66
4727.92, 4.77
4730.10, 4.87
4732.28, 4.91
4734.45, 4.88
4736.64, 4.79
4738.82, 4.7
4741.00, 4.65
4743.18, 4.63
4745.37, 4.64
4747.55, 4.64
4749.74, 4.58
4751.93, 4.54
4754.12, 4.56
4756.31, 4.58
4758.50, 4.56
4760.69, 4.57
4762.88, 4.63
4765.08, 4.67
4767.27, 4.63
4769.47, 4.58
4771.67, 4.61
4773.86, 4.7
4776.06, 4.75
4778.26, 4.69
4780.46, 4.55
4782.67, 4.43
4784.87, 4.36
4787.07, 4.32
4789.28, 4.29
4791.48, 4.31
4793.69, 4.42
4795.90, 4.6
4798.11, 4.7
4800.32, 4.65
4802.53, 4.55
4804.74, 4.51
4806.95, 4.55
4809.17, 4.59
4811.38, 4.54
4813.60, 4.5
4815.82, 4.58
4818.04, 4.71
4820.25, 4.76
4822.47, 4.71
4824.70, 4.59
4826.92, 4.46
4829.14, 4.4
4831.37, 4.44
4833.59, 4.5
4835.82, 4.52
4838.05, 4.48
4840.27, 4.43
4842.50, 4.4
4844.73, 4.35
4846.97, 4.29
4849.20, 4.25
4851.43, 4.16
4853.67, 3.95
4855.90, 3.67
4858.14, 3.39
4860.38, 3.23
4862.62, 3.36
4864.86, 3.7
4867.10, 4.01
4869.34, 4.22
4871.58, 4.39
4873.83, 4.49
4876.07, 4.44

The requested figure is 3.8 angstrom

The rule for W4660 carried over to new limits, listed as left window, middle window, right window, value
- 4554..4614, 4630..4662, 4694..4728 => -1.65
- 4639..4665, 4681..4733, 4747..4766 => 2.23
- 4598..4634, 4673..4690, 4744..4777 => 0.47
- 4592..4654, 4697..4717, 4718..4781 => 1.84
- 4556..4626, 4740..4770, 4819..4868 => -1.73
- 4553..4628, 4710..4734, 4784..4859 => -0.33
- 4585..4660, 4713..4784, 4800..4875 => -2.04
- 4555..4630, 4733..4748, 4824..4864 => -1.21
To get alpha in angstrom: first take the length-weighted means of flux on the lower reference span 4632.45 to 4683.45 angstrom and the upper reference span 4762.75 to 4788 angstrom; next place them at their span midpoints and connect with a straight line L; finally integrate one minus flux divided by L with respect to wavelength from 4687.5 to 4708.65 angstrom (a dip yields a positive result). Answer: 1.3 angstrom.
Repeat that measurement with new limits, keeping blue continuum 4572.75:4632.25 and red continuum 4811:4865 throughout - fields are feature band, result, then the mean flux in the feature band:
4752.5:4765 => -0.5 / 4.59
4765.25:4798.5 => -1.2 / 4.53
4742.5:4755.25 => -0.5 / 4.6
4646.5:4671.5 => -1.6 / 4.91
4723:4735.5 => -0.9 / 4.79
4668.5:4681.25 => 0.1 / 4.55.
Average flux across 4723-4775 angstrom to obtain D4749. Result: 4.67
